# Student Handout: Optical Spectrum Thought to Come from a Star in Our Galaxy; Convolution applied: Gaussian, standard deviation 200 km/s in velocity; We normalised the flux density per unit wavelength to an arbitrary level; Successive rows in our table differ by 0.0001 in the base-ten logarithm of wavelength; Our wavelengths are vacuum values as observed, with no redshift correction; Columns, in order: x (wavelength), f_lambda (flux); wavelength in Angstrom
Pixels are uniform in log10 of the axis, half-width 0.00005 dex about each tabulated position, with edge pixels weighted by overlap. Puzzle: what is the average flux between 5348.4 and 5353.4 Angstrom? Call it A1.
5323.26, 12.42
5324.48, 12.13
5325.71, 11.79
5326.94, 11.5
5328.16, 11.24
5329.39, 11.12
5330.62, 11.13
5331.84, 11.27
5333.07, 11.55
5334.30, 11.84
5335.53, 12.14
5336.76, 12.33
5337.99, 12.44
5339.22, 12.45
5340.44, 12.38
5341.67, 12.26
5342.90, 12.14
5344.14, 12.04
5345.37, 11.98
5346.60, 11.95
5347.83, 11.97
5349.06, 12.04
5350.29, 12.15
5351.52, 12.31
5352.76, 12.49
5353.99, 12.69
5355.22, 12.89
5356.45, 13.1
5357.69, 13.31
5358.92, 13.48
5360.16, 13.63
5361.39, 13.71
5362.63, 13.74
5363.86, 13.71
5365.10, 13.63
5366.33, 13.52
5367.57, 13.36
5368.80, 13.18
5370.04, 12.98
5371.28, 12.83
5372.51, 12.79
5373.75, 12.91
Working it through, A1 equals 12.2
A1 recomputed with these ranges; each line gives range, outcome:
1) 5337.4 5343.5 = 12.4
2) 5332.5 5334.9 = 11.7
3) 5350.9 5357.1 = 12.7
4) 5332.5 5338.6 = 12.1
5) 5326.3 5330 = 11.3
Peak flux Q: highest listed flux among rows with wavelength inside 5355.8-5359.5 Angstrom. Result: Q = 13.48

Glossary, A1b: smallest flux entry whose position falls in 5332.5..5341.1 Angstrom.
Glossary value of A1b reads 11.55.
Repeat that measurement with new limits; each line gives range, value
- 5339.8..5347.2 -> 11.95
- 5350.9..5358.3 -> 12.31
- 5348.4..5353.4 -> 12.04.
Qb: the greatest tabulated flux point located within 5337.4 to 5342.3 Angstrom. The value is 12.45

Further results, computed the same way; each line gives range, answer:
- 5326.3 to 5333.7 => 11.55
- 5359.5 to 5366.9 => 13.74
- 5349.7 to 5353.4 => 12.49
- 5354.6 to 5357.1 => 13.1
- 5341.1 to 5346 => 12.26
